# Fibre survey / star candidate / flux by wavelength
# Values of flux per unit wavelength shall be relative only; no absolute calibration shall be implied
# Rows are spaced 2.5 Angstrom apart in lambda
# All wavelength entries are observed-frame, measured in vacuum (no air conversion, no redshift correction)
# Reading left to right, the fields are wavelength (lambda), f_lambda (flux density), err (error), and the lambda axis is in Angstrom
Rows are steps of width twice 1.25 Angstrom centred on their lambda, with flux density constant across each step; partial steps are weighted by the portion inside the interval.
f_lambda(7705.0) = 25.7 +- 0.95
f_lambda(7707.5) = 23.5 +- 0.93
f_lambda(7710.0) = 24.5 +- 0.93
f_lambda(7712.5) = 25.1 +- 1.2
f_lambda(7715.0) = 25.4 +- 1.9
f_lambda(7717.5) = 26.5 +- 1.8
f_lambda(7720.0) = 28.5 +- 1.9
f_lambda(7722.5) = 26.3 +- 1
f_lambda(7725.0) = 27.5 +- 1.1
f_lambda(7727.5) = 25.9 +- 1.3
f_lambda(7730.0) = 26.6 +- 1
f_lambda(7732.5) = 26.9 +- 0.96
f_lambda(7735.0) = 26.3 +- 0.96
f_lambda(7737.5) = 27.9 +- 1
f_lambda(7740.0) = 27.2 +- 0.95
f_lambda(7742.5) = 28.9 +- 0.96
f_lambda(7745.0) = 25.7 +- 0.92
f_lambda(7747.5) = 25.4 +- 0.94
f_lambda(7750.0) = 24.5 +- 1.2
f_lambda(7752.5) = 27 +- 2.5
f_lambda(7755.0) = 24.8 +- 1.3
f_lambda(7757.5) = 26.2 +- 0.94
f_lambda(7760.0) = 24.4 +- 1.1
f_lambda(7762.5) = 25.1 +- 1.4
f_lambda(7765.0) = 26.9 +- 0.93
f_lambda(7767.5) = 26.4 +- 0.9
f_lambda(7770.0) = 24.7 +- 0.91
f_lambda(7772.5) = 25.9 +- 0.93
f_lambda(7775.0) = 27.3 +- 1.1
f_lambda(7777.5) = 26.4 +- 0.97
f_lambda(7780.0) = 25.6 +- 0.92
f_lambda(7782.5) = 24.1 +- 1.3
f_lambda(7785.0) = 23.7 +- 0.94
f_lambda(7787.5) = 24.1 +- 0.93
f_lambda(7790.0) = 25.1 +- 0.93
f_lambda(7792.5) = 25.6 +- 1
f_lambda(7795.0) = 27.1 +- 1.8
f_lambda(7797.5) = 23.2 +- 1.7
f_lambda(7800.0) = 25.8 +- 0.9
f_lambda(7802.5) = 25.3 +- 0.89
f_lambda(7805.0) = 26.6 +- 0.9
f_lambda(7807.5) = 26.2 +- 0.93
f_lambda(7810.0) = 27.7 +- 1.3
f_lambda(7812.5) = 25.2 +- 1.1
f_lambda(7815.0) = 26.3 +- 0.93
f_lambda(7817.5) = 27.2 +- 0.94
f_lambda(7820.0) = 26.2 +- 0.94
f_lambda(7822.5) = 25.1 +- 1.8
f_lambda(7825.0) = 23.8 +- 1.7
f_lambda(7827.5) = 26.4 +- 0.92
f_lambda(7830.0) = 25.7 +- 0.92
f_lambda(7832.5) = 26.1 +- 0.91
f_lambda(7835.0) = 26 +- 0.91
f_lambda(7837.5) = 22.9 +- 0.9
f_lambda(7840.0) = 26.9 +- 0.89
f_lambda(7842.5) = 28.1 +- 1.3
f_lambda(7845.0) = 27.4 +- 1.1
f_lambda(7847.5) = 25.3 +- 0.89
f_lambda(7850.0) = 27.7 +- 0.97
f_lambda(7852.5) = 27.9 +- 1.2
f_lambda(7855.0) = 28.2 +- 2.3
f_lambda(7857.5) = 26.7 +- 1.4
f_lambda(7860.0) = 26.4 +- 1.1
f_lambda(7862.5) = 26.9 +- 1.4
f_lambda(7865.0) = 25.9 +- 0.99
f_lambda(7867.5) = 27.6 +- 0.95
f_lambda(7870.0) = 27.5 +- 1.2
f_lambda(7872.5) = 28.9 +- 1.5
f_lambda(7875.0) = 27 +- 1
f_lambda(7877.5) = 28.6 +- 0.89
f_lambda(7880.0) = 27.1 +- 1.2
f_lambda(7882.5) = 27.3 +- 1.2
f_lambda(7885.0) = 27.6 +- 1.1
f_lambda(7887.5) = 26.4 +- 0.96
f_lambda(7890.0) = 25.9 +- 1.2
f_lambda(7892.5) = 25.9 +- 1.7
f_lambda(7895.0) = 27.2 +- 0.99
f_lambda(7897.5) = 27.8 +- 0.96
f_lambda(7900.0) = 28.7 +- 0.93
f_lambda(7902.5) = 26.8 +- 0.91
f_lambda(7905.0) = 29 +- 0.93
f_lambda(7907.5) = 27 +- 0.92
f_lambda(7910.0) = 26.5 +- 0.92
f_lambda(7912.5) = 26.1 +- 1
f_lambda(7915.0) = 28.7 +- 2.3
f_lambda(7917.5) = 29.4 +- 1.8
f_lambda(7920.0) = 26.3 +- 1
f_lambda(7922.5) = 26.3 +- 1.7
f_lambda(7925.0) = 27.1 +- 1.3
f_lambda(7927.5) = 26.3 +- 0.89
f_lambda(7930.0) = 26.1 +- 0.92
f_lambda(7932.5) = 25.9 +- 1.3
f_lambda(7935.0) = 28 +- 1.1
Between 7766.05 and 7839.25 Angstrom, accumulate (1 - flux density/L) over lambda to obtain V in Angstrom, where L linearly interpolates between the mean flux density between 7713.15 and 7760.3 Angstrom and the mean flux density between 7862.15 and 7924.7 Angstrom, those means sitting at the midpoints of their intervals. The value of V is 3.3 Angstrom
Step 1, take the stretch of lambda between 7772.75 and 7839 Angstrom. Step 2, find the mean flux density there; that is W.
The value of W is 25.6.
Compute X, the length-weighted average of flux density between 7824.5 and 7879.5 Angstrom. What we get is 26.8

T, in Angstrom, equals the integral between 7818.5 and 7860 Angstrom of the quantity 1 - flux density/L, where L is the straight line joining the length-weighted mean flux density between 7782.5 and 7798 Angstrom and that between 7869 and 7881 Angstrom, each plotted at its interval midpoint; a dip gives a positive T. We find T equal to 0.45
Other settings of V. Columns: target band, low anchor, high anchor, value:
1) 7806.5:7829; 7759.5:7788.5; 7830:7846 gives -0.1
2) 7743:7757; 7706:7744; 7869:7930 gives 0.5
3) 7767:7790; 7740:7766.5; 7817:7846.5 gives 0.6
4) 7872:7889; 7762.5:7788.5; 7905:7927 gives -0.4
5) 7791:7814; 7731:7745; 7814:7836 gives 0.3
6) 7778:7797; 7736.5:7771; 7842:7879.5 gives 1.0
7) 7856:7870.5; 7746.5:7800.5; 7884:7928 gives -0.1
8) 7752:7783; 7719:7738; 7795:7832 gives 0.8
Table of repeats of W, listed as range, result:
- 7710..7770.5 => 26.2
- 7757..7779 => 25.9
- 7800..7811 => 26.3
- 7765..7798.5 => 25.4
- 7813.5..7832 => 25.8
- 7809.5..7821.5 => 26.4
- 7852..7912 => 27.3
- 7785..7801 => 25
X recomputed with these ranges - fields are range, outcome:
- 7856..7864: 26.7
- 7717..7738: 26.9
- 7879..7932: 27.1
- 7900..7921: 27.6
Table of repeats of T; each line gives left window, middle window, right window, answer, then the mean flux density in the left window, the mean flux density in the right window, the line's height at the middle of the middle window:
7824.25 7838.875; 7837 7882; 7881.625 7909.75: -1.8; 25.2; 27.2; 26.1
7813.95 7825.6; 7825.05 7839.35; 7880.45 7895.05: 0.3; 25.8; 26.7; 26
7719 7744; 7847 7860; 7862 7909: 0.0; 27.2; 27.3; 27.3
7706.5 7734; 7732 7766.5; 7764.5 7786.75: -0.5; 26.1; 25.6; 25.8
